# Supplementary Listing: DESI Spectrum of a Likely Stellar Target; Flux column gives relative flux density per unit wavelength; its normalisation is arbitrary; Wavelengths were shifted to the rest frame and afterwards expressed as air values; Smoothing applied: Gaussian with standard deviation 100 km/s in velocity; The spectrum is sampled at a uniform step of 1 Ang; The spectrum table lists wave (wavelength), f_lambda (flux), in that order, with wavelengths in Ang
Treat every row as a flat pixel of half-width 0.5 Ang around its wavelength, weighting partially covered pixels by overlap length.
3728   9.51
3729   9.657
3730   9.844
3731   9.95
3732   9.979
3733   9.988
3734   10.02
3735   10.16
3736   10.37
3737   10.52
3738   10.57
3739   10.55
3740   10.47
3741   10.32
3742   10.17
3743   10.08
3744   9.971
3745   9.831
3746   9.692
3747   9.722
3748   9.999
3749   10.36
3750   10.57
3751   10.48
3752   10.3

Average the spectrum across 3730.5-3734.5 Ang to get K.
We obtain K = 9.98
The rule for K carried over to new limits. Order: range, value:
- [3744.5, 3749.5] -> 9.92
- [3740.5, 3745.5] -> 10.1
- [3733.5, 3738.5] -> 10.3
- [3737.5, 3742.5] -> 10.4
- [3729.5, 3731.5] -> 9.9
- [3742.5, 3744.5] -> 10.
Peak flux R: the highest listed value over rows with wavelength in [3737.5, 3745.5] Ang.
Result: 10.57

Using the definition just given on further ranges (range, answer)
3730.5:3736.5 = 10.37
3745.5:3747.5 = 9.722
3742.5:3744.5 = 10.08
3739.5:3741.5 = 10.47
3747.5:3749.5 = 10.36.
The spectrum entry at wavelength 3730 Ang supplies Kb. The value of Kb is 9.844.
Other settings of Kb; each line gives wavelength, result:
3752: 10.3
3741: 10.32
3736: 10.37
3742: 10.17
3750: 10.57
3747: 9.722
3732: 9.979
